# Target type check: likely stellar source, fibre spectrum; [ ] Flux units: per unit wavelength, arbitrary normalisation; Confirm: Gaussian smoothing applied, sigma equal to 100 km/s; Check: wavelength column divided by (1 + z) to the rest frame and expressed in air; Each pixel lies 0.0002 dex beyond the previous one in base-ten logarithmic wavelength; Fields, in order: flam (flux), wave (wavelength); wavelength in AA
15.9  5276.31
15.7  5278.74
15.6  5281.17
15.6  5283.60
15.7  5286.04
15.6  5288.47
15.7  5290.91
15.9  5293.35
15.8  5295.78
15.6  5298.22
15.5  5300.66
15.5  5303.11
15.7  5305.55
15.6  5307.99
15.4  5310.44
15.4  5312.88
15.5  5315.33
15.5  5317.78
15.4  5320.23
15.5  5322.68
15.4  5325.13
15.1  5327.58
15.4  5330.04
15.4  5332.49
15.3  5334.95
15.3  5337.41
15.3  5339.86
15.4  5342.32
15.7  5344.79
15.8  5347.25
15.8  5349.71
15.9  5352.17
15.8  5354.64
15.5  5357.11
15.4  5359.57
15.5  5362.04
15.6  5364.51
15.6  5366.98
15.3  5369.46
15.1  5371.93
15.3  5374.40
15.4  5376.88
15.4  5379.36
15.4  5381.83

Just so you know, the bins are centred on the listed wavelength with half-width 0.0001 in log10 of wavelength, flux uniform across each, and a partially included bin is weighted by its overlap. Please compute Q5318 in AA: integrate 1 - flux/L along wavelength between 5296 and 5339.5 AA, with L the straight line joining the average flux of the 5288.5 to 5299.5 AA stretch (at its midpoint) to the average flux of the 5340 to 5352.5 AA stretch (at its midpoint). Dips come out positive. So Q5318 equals 0.7 AA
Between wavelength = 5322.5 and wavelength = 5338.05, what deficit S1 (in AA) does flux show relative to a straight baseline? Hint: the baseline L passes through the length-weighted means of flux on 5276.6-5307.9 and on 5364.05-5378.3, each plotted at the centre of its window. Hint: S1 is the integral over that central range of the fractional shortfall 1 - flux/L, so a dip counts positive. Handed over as 0.2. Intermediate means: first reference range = 15.7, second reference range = 15.4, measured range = 15.3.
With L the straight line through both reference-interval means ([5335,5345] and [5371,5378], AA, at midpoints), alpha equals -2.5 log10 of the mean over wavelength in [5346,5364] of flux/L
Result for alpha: -0.024 mag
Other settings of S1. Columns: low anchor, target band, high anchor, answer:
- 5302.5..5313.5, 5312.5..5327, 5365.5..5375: 0.06 AA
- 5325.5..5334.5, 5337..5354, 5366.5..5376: -0.35 AA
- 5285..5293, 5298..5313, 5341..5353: 0.15 AA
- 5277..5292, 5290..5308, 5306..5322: -0.11 AA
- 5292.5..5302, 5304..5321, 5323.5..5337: 0.02 AA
